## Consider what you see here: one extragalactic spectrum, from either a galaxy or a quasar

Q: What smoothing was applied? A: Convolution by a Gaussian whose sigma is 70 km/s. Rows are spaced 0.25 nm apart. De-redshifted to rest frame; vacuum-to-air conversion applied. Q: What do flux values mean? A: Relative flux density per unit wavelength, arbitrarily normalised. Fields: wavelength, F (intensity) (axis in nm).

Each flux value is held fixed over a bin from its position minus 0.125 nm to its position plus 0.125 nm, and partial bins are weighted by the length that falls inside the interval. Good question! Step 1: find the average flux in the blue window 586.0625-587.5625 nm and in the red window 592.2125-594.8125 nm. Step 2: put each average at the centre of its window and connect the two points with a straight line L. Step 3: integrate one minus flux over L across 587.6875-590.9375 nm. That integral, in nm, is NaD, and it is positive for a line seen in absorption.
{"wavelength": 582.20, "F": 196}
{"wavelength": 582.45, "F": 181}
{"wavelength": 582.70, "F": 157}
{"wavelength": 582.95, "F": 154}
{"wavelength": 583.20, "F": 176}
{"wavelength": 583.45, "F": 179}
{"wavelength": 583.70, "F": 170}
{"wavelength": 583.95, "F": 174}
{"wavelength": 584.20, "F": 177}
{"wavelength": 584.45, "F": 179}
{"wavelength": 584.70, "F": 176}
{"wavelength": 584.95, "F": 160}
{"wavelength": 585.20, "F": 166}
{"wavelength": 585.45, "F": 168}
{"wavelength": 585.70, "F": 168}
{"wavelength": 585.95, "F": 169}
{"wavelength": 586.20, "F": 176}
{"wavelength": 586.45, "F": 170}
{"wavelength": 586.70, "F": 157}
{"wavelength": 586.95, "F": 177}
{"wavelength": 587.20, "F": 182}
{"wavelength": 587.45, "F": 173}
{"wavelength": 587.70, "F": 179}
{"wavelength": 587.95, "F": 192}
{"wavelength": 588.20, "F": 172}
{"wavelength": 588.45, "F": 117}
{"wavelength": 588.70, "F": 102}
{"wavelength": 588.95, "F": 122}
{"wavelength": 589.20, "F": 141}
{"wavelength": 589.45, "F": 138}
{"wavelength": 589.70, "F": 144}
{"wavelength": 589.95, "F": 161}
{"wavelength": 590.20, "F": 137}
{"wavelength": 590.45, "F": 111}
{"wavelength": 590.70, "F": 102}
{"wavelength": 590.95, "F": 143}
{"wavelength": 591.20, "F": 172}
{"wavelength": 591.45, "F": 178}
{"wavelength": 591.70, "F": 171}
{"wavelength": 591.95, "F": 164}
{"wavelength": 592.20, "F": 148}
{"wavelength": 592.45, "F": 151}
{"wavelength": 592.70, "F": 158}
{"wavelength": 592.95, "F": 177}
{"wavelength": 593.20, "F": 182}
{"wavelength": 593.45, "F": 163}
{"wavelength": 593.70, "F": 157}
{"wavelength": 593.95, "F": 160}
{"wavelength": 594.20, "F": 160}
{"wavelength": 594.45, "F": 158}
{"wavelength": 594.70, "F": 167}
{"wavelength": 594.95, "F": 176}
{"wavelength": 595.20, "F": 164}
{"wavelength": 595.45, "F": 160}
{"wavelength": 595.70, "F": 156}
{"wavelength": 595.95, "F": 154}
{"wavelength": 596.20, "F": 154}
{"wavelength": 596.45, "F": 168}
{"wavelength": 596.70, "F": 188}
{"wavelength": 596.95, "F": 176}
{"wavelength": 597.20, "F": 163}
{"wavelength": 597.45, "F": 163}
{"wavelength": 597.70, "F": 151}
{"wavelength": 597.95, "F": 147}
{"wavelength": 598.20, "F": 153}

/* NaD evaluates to 0.58 nm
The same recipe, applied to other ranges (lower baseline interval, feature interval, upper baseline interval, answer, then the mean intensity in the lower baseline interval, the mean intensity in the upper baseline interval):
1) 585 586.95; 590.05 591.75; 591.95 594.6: 0.204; 168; 162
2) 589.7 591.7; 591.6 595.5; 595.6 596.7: -0.251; 145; 161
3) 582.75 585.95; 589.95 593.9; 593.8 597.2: 0.279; 170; 165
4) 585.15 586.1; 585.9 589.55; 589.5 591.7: 0.022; 168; 145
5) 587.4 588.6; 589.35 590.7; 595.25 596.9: 0.244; 165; 164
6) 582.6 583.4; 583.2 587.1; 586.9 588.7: -0.159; 164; 165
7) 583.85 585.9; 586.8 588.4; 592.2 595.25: -0.068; 171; 164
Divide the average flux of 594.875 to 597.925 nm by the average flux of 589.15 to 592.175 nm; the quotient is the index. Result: 1.11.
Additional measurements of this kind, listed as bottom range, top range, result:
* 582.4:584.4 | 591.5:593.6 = 0.96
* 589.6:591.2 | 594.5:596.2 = 1.19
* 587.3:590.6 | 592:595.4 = 1.12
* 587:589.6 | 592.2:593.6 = 1.08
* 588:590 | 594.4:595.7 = 1.19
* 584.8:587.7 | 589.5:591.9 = 0.86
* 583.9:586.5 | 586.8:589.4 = 0.91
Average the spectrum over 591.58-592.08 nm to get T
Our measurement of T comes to 167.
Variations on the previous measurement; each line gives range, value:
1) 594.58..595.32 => 169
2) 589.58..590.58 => 138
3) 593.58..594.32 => 159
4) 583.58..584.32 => 174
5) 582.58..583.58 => 167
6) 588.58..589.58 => 126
